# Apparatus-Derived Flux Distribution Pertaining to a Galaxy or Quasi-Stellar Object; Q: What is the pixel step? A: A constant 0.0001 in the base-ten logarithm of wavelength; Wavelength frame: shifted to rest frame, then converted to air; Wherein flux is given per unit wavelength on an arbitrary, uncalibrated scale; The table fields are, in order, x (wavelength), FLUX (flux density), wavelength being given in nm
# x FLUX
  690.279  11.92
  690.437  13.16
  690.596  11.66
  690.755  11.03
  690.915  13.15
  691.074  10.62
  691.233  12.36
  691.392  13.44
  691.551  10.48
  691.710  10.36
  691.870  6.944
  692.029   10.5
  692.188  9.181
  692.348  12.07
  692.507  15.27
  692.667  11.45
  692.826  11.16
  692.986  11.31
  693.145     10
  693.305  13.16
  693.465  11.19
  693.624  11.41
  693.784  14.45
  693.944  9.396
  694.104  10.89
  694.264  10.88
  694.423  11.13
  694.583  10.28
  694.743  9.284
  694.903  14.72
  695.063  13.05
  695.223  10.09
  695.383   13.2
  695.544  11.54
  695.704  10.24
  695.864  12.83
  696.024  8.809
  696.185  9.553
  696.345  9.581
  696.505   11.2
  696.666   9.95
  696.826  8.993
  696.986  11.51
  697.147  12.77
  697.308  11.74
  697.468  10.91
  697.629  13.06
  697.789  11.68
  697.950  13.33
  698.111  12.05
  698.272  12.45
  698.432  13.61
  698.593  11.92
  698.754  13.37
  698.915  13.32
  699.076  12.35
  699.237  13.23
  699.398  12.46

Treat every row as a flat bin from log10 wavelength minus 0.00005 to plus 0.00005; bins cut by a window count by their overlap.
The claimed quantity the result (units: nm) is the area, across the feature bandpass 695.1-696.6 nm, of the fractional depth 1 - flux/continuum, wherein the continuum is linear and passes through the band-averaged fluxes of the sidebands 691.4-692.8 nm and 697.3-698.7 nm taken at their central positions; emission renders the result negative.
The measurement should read 0.126 nm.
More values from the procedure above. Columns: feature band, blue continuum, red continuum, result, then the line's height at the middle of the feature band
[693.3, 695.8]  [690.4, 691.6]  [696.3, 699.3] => 0.10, 12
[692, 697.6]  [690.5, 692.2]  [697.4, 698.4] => 0.19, 11.7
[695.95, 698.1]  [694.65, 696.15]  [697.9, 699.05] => 0.20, 12.2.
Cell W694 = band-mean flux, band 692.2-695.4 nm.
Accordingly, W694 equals 11.6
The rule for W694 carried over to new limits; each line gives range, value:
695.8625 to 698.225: 11.2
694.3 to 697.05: 10.9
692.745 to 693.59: 11.4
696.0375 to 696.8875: 9.79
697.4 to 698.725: 12.4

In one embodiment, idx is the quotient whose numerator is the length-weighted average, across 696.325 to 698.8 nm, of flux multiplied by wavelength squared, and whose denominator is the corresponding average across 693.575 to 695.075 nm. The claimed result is 1.04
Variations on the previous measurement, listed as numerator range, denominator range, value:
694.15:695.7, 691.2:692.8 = 1.04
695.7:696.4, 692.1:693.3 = 0.89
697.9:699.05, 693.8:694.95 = 1.18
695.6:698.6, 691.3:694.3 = 1.02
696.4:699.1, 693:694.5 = 1.06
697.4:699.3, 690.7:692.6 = 1.14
